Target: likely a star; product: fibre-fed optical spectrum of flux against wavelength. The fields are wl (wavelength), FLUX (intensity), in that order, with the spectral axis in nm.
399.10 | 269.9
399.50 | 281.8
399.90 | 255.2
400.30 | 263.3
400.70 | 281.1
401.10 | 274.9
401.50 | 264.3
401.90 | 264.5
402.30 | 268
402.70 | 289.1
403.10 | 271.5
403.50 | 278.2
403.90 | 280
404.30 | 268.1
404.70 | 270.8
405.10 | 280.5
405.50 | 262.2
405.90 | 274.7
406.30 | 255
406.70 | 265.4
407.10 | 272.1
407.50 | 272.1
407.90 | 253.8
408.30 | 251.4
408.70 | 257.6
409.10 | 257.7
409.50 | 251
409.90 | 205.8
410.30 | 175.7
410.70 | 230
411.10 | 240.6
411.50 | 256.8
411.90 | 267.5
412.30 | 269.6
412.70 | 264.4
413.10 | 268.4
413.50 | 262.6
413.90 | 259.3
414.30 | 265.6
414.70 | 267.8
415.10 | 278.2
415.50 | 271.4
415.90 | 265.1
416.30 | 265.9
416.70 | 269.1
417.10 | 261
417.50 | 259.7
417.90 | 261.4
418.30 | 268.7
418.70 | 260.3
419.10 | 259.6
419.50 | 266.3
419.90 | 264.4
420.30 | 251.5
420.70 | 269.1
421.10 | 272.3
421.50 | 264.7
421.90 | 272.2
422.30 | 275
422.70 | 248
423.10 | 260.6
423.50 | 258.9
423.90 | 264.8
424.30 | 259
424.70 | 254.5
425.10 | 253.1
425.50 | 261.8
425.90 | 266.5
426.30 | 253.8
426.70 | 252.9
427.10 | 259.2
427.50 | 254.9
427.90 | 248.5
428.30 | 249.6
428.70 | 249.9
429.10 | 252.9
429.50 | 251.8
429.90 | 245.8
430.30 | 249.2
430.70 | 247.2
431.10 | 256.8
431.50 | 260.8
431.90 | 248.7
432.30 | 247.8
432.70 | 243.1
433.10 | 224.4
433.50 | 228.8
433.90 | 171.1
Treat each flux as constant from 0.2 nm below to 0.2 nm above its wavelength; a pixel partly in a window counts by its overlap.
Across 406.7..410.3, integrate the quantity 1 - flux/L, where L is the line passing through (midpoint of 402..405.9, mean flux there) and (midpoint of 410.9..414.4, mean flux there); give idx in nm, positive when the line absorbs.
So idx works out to 0.25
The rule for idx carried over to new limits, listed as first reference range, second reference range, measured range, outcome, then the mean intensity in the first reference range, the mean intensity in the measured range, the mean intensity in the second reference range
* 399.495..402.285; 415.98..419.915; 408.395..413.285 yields 0.370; 268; 245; 264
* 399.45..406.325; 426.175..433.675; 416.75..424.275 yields -0.194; 271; 263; 249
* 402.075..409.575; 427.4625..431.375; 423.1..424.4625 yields -0.033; 268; 261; 251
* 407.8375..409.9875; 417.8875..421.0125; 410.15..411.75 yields 0.142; 248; 229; 263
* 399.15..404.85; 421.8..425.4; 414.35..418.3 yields -0.035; 272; 267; 260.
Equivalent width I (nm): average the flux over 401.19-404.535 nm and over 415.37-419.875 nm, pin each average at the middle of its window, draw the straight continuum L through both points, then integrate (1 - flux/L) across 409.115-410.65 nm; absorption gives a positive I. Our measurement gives 0.29 nm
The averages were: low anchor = 273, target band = 218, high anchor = 264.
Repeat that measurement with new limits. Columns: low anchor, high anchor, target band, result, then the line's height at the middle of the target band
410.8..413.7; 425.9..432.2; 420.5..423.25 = -0.110 nm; 256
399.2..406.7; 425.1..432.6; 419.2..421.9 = -0.065 nm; 259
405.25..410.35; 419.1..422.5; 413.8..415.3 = -0.048 nm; 260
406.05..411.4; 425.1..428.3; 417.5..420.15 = -0.120 nm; 252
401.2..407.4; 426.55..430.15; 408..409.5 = 0.071 nm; 267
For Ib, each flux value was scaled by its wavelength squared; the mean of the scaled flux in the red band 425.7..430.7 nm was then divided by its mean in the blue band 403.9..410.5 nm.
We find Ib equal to 1.1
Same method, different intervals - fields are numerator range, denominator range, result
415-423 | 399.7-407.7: 1.05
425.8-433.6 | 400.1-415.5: 1.06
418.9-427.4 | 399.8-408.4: 1.06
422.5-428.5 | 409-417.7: 1.06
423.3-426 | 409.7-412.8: 1.16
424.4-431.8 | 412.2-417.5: 1.01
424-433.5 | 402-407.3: 1.04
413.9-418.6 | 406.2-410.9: 1.13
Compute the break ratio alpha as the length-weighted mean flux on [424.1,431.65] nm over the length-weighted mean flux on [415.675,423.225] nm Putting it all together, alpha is 0.96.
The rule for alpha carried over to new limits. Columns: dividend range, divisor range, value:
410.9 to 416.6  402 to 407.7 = 0.97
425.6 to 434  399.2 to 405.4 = 0.91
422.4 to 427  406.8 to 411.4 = 1.06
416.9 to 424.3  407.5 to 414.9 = 1.05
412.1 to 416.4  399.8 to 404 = 0.98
